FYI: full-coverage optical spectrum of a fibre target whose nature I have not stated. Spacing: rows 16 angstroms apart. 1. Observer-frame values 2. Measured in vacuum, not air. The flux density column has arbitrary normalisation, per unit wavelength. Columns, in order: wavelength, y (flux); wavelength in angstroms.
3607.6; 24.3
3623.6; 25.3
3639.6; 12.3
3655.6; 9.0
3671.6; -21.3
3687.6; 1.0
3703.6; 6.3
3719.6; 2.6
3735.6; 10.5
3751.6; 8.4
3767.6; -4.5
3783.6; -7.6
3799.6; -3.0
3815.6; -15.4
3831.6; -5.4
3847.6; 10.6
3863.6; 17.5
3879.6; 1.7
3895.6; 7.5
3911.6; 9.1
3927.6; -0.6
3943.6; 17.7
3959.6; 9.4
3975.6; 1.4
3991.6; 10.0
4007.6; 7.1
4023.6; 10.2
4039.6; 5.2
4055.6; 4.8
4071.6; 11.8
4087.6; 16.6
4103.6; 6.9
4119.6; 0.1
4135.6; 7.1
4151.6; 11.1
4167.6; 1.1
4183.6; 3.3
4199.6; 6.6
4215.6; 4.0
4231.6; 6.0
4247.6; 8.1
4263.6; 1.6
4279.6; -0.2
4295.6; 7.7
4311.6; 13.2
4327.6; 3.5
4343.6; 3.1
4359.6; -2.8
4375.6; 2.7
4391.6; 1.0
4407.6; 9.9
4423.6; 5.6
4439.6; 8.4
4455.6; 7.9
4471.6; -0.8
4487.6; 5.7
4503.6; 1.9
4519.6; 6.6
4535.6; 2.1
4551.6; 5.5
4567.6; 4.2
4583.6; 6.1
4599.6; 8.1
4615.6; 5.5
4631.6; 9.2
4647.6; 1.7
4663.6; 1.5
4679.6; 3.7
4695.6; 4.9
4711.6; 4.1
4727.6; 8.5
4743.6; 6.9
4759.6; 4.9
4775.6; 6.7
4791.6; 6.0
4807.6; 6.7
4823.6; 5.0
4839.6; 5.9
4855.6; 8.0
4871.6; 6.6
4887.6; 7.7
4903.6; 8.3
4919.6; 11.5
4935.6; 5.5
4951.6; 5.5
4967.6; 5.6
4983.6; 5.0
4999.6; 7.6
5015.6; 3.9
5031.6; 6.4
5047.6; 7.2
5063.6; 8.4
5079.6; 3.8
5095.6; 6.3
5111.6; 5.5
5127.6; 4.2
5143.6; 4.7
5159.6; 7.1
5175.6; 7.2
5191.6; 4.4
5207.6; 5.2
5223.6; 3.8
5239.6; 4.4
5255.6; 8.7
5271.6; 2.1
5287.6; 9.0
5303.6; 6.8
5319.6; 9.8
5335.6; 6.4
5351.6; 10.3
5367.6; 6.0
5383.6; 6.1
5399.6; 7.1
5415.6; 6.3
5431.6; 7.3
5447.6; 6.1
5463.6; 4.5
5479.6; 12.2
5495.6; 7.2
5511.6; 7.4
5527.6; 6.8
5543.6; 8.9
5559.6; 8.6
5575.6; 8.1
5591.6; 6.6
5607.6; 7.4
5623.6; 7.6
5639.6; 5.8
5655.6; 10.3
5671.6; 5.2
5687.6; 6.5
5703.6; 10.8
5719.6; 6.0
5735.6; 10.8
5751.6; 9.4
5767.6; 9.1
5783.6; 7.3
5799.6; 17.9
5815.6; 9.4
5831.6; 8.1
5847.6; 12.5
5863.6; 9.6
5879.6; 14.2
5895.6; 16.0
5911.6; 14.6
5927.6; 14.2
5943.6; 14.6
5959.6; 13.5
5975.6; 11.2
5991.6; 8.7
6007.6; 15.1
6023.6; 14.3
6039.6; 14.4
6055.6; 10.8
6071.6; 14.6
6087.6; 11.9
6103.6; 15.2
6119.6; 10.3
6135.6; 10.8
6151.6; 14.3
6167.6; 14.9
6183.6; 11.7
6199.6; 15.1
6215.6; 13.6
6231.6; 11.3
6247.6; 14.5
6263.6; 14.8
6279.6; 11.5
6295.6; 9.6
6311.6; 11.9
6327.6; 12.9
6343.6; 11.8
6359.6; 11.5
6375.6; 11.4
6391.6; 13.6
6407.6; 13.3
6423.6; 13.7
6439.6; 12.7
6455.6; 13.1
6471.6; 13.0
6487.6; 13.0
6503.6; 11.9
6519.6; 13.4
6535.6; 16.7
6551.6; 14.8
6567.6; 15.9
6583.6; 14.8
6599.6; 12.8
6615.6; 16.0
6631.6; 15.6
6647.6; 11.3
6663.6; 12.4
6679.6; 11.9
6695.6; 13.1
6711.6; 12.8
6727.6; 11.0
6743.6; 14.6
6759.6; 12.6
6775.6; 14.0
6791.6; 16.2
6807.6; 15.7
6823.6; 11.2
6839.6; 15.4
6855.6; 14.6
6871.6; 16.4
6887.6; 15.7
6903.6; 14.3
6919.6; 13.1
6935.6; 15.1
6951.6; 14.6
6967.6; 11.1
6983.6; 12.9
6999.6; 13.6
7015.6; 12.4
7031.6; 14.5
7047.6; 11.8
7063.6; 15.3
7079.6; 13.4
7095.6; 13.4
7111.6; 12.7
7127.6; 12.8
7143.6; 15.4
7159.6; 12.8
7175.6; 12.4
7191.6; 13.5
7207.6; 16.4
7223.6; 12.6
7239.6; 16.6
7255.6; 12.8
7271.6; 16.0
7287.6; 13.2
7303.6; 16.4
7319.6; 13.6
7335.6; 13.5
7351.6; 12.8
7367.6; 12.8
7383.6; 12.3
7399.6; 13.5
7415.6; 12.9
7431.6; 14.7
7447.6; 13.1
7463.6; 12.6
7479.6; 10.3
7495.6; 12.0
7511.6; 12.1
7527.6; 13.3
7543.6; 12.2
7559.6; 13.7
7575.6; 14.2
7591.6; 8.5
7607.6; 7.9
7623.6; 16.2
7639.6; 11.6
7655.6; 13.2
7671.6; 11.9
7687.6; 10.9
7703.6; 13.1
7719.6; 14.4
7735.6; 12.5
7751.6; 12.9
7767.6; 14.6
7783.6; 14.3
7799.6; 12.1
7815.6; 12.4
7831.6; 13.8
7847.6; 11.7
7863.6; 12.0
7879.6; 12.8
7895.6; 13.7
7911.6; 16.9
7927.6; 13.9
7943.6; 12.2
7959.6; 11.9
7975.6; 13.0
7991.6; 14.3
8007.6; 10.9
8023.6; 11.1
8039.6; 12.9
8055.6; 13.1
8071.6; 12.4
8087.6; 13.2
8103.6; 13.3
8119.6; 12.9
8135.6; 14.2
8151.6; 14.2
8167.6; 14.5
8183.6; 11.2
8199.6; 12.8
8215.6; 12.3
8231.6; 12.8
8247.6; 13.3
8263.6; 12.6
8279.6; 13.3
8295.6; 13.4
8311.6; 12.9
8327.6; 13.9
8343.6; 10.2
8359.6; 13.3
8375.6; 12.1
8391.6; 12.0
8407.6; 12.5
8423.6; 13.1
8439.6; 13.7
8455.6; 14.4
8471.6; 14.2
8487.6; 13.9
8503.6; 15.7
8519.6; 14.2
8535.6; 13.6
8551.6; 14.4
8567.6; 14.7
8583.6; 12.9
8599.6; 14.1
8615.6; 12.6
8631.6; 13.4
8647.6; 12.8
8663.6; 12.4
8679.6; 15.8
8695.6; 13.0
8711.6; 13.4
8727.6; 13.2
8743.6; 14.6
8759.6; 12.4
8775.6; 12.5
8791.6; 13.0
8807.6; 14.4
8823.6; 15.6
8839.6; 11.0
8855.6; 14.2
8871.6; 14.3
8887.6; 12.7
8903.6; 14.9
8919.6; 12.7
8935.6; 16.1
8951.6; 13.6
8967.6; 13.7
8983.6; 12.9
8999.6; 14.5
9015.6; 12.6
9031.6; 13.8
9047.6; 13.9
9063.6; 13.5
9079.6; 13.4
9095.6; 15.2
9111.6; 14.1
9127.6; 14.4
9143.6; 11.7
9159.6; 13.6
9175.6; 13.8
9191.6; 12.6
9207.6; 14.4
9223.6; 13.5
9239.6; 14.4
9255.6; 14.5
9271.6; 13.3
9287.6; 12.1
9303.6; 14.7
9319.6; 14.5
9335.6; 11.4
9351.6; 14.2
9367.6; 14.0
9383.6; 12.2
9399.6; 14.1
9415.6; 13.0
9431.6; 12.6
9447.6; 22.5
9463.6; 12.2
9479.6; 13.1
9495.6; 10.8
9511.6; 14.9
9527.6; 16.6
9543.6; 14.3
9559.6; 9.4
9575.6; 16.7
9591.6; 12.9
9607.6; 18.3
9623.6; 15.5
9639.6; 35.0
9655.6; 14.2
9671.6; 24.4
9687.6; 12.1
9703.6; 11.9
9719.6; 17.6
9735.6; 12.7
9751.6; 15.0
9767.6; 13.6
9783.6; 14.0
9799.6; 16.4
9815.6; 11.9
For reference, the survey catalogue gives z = 0.47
